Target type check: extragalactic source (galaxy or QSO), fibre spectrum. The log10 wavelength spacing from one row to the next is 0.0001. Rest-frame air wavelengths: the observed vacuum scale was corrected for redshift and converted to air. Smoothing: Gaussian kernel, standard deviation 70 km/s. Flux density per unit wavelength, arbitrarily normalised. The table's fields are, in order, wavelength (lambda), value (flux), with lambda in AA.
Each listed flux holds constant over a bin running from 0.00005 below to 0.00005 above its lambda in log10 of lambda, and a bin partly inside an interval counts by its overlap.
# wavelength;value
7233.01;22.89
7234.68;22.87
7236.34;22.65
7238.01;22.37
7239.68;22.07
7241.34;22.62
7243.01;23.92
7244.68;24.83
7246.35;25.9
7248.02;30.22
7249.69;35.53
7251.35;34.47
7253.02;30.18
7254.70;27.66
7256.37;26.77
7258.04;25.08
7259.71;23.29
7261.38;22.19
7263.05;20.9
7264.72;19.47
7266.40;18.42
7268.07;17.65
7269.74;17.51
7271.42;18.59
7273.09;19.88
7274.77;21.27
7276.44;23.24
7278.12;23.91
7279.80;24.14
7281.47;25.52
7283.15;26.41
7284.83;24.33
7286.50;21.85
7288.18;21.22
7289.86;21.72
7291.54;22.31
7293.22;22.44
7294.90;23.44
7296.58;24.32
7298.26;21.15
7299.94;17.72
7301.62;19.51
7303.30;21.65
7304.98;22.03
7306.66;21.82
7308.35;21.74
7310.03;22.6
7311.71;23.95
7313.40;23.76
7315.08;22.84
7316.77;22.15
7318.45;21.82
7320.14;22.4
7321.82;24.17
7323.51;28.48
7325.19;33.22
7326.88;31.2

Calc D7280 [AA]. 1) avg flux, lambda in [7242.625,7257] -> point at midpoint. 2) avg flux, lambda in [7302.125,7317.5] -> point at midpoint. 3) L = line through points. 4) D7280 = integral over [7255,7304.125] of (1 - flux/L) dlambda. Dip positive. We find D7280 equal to 7.0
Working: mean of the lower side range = 29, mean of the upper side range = 22.4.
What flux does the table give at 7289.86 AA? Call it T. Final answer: 21.72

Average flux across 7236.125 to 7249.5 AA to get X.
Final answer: 24.9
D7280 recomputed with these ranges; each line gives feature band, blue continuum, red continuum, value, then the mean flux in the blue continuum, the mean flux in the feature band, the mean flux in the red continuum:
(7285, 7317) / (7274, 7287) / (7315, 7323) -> 1.8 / 23.9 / 22.1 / 22.9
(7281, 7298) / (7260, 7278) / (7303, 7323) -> -1.5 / 20.2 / 23.2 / 22.7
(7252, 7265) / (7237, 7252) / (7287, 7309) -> 0.3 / 26.7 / 24.8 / 21.6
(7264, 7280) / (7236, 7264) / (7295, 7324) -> 2.8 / 26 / 20.3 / 22.4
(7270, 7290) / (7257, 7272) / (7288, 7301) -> -1.3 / 20.5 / 22.6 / 21.8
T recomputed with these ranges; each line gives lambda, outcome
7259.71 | 23.29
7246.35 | 25.9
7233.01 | 22.89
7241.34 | 22.62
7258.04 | 25.08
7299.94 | 17.72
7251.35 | 34.47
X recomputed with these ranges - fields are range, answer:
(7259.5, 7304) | 21.6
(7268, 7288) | 22.2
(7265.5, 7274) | 18.4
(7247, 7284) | 24.2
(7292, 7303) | 21.5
